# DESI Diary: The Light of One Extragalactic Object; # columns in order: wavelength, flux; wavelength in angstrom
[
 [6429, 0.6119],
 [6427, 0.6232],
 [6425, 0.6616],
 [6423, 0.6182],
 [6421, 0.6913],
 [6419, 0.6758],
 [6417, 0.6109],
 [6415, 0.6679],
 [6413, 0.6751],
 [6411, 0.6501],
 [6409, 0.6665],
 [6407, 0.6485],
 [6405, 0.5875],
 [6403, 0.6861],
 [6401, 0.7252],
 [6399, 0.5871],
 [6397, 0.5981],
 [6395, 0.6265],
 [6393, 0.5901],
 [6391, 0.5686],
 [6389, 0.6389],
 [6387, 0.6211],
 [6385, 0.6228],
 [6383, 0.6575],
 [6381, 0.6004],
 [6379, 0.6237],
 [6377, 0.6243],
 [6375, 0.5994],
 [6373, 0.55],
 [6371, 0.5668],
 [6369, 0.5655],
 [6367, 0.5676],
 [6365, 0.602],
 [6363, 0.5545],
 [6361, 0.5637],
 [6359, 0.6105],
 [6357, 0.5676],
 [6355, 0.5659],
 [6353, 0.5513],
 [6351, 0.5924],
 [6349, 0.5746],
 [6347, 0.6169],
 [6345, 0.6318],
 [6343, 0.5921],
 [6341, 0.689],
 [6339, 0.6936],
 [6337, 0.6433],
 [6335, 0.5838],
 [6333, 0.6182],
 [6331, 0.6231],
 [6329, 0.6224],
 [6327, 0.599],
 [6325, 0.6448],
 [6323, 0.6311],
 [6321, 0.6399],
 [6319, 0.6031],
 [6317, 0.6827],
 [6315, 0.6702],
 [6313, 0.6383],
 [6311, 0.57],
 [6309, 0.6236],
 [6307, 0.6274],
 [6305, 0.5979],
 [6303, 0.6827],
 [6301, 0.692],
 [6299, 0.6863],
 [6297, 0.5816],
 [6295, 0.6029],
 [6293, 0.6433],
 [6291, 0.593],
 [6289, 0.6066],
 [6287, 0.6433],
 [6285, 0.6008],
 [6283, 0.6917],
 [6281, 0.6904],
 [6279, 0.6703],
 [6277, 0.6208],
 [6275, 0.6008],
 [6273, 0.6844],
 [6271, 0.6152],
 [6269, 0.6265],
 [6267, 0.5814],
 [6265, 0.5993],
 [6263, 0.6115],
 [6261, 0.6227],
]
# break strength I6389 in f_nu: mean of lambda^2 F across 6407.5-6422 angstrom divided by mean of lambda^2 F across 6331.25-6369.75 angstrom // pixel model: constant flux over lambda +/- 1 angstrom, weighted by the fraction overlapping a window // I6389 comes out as 1.13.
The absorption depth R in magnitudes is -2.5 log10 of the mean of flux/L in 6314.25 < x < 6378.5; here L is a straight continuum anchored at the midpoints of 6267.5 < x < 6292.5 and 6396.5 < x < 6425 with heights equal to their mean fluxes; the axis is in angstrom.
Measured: 0.06 mag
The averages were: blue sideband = 0.636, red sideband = 0.65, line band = 0.607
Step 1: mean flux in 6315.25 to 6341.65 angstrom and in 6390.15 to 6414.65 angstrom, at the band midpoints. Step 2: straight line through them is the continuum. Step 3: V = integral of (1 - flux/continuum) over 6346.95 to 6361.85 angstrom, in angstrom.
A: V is 1.4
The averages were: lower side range 0.637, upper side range 0.635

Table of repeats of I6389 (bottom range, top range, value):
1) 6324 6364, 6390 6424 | 1.08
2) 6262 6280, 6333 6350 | 1.03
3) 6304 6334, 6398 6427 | 1.07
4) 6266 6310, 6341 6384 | 0.95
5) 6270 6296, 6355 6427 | 1.01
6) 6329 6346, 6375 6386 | 1.00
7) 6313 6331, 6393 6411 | 1.03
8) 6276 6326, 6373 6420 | 1.02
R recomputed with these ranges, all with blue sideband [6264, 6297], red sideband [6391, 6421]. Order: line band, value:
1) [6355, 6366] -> 0.104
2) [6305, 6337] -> 0.013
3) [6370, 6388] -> 0.055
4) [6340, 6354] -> 0.050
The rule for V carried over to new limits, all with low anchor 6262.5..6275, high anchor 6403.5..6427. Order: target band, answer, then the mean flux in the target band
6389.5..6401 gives 0.68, 0.607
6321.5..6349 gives 0.20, 0.628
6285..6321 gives -0.32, 0.631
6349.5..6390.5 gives 3.11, 0.592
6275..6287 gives -0.54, 0.649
